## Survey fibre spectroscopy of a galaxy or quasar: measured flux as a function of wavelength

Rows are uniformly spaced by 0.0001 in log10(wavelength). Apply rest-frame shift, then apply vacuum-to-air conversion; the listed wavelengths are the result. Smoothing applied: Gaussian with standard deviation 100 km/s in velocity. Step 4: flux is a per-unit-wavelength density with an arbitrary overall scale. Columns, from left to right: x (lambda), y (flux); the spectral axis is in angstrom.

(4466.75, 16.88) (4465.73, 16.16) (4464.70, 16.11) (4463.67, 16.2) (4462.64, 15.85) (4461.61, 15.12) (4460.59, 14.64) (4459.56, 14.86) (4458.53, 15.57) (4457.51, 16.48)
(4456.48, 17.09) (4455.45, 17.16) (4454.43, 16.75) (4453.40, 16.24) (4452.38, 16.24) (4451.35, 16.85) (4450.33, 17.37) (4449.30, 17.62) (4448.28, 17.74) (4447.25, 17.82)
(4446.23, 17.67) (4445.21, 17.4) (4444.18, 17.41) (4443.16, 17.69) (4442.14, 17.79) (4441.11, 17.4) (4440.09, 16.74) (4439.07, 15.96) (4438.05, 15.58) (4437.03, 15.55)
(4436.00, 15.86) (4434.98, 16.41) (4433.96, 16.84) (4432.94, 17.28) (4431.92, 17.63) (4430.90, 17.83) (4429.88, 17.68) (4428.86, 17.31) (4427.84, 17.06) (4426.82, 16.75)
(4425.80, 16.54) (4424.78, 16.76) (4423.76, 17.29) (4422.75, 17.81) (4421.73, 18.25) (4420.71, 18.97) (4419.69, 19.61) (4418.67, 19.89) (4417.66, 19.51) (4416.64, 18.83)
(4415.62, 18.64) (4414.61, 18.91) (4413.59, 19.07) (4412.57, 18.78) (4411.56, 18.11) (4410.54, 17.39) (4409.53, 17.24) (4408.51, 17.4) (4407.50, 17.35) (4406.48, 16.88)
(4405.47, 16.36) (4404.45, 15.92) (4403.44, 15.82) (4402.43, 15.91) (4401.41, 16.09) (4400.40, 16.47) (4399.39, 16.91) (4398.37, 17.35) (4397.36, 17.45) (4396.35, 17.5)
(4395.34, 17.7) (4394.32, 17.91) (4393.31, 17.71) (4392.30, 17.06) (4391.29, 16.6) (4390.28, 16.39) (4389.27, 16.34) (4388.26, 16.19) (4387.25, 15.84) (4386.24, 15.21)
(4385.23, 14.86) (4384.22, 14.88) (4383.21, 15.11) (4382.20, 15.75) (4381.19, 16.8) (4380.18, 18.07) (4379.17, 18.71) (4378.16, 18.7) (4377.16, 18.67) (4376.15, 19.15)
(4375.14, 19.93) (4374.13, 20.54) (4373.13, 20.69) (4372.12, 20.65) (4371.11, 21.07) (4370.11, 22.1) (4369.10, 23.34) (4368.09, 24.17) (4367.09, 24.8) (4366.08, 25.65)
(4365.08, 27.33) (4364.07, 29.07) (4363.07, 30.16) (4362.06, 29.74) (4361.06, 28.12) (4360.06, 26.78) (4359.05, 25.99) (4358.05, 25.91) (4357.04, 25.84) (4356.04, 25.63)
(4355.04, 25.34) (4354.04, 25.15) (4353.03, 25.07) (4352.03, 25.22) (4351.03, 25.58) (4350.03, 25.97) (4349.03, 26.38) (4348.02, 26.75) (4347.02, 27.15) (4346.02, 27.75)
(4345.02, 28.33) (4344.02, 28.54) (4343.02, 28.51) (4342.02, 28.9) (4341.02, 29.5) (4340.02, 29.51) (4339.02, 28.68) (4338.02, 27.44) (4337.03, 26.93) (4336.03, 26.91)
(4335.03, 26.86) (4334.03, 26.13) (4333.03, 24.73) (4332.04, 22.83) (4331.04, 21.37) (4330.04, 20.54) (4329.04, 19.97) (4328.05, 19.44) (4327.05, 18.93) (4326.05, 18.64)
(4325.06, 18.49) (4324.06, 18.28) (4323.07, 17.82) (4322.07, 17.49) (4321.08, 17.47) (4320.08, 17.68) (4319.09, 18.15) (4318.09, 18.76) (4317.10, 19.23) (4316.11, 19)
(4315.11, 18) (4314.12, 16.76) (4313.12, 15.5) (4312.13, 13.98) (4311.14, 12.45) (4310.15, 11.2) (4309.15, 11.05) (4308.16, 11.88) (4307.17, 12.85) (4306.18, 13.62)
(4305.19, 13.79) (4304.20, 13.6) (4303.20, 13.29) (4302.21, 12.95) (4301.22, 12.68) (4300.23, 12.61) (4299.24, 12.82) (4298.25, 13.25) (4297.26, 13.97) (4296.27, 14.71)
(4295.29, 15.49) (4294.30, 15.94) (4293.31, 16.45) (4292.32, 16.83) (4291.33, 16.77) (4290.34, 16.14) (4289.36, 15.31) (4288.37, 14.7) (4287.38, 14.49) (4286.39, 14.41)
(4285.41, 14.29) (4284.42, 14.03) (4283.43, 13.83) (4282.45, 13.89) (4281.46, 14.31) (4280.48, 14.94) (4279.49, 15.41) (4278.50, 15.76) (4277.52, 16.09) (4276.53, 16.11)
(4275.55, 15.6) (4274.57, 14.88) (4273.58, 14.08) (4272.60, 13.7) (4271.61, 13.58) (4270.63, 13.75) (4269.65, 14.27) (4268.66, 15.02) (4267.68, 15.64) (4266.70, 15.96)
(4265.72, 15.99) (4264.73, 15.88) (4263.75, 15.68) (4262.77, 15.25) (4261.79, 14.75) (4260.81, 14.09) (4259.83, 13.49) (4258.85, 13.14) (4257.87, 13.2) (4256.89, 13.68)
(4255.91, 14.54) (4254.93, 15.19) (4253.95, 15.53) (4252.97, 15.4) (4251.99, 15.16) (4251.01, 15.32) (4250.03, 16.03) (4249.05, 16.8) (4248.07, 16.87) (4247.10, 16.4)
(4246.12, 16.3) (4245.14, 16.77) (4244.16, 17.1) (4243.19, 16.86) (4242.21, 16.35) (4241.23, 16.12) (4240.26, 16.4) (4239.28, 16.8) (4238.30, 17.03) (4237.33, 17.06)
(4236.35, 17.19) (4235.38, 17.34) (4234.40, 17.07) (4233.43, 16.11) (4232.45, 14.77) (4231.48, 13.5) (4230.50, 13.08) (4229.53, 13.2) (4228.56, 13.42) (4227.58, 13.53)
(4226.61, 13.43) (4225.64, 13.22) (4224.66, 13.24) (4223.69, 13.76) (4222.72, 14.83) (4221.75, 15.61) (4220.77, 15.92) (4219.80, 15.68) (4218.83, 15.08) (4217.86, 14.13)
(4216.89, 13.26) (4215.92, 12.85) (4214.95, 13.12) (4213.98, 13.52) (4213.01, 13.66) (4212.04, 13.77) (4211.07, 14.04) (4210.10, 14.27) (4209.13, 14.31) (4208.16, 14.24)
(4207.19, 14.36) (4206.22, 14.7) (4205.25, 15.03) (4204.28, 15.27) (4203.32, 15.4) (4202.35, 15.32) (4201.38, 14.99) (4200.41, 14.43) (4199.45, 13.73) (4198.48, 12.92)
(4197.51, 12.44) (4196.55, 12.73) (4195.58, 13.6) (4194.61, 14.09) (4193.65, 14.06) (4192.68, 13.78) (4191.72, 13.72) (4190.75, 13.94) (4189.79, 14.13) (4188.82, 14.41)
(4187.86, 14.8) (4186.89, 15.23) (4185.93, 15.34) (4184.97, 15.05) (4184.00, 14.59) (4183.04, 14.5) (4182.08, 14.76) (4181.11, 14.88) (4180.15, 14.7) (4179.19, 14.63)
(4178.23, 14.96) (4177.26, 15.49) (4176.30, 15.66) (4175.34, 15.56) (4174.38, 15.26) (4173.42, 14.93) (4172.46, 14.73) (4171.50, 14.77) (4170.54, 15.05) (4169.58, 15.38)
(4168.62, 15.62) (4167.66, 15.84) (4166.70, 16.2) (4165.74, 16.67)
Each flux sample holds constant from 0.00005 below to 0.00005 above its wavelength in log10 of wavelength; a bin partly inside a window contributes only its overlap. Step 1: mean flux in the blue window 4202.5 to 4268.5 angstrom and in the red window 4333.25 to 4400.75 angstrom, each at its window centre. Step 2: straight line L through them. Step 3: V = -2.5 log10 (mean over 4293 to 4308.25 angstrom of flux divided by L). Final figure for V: 0.34 mag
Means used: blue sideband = 15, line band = 13.8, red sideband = 22.7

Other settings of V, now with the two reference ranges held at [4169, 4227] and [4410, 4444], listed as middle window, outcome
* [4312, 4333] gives -0.16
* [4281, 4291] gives 0.08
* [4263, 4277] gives 0.03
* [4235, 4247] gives -0.12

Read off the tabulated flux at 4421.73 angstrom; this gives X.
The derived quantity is 18.25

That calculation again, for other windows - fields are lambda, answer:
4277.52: 16.09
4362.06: 29.74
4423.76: 17.29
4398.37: 17.35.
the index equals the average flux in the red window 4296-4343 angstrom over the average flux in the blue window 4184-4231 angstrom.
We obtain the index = 1.32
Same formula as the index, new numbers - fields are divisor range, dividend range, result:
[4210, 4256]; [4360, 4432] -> 1.25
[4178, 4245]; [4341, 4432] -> 1.40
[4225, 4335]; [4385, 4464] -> 1.08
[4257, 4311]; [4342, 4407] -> 1.48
